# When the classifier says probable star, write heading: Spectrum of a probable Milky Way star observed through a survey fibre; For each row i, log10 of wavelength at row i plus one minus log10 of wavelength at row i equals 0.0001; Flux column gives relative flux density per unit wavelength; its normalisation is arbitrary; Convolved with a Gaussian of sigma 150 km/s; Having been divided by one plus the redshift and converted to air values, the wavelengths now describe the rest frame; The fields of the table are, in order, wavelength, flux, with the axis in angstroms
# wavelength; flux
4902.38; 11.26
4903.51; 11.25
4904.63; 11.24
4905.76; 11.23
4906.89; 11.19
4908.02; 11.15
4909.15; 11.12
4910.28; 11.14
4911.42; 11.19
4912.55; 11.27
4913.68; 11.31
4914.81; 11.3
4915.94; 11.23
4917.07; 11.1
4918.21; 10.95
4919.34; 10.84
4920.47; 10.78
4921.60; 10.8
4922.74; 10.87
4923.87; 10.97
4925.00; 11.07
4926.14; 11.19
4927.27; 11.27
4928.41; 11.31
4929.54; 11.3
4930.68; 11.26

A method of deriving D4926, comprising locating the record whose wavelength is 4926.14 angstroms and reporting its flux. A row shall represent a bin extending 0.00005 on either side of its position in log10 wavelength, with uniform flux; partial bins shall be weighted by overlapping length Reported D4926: 11.19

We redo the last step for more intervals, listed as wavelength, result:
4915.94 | 11.23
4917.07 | 11.1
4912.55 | 11.27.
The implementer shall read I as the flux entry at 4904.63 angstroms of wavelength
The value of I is 11.24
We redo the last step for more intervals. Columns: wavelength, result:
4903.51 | 11.25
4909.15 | 11.12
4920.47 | 10.78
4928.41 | 11.31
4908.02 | 11.15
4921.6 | 10.8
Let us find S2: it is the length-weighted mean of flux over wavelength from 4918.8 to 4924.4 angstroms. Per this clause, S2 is 10.9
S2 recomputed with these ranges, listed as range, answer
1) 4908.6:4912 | 11.1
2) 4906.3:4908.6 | 11.2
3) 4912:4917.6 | 11.3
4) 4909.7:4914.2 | 11.2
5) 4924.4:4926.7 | 11.1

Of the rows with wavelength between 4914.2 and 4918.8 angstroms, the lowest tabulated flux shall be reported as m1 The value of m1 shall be 10.95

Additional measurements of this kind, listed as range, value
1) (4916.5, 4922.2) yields 10.78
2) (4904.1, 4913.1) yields 11.12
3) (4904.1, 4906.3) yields 11.23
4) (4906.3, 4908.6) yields 11.15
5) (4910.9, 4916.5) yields 11.19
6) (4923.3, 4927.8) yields 10.97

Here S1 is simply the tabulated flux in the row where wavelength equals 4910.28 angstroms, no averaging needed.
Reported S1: 11.14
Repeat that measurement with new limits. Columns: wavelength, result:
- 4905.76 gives 11.23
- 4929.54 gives 11.3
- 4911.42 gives 11.19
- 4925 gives 11.07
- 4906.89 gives 11.19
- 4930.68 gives 11.26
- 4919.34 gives 10.84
